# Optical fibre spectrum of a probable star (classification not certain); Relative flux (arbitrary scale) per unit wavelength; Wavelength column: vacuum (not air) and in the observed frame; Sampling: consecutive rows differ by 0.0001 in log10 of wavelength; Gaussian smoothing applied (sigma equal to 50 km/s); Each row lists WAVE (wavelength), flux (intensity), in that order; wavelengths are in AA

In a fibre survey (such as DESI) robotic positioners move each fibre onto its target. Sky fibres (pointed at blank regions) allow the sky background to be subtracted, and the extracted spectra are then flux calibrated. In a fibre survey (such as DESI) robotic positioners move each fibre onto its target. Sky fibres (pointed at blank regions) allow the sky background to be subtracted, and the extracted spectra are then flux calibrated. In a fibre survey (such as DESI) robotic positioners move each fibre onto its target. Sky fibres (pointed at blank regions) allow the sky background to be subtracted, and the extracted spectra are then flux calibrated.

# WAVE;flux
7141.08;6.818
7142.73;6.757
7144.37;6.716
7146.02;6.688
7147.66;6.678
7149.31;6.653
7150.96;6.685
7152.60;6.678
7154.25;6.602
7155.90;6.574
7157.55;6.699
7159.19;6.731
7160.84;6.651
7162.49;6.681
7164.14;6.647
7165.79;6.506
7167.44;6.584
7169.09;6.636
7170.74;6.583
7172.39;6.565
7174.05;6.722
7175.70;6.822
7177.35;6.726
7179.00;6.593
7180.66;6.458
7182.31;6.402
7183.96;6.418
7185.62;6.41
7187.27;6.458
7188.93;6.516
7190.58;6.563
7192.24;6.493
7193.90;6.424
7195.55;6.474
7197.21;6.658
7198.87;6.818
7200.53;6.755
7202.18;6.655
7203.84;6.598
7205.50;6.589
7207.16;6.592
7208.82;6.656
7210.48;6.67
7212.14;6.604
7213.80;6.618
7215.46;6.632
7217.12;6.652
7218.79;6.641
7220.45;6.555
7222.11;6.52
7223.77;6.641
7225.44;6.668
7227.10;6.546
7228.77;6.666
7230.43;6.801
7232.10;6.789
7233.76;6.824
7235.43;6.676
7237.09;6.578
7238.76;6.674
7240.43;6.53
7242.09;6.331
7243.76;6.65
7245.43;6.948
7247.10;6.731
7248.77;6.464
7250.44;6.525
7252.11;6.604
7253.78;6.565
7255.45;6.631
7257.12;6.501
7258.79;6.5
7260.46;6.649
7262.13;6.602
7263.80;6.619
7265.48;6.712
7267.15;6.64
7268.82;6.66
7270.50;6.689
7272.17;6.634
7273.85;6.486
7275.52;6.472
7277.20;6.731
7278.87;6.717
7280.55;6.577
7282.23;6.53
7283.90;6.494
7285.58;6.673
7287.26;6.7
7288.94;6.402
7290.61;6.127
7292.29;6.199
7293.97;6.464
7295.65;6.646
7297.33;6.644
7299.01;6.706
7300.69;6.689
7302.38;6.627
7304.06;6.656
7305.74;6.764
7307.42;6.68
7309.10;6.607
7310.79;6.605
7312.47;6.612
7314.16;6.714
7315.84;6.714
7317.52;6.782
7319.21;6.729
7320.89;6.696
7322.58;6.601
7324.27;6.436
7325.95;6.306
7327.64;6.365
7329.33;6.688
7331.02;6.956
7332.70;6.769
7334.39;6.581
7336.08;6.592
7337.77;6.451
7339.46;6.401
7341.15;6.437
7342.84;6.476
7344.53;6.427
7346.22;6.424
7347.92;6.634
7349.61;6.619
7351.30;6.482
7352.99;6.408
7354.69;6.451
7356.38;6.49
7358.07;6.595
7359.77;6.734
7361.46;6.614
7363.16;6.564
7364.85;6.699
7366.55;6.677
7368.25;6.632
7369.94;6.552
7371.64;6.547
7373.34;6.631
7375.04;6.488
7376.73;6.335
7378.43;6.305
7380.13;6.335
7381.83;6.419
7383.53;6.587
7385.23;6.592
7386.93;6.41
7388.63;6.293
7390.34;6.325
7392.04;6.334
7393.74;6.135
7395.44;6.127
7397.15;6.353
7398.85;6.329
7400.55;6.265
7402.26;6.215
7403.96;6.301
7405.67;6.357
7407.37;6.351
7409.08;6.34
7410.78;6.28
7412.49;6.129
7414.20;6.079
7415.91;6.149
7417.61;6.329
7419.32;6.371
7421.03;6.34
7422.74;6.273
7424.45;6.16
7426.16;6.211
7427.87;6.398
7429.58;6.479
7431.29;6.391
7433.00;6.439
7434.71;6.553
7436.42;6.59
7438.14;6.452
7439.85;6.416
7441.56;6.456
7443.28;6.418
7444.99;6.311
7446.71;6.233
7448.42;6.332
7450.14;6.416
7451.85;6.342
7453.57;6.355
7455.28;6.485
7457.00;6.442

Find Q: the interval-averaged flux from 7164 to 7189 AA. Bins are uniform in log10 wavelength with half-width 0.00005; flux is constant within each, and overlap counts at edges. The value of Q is 6.56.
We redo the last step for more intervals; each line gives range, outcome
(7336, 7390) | 6.51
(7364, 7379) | 6.55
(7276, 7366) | 6.58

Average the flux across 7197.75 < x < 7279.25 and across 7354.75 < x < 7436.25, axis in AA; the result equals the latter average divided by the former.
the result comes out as 0.96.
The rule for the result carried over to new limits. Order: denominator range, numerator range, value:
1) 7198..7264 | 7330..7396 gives 0.98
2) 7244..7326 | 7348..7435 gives 0.97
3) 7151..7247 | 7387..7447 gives 0.96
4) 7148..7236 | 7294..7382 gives 0.99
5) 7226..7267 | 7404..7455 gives 0.96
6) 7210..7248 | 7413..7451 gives 0.96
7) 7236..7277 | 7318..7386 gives 0.99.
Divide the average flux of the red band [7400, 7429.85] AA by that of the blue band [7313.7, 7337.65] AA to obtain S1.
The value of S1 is 0.9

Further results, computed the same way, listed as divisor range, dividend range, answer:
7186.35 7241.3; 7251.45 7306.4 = 0.99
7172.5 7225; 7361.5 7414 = 0.97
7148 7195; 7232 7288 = 1.00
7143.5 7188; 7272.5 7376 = 0.99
